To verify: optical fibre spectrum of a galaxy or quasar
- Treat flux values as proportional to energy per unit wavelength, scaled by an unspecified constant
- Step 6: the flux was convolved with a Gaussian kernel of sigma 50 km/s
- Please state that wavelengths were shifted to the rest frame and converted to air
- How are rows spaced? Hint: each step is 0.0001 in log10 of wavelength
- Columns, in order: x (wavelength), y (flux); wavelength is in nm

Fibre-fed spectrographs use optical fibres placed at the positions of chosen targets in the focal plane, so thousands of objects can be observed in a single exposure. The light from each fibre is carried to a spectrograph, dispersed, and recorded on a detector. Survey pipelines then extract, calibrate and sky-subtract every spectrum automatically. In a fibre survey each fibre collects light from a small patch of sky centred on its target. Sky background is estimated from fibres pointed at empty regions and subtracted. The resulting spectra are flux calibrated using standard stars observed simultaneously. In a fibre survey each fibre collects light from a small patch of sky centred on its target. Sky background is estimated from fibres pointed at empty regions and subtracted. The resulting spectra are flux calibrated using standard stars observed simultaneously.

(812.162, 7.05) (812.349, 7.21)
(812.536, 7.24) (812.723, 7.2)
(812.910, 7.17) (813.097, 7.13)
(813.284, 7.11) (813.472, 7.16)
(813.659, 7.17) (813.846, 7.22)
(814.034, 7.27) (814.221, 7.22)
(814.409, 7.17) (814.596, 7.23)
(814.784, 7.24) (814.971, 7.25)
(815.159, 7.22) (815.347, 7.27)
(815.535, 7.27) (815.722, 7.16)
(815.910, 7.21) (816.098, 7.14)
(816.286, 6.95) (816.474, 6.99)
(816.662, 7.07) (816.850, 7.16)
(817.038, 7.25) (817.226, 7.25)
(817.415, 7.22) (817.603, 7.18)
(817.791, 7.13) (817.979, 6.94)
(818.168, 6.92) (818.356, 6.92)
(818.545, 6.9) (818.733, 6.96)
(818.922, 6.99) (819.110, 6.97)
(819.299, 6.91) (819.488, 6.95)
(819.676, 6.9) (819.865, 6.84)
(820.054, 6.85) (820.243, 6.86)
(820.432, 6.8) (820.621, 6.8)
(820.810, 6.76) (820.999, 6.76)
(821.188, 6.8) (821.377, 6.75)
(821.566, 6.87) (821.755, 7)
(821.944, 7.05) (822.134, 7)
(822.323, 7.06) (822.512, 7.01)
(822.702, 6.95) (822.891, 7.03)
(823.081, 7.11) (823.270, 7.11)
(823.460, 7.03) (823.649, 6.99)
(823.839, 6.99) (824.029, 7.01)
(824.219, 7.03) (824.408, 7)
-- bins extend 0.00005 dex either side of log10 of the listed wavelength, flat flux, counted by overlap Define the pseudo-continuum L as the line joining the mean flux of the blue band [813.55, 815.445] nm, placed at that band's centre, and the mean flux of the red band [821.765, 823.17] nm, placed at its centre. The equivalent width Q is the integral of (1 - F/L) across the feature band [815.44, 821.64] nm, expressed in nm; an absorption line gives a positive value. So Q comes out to 0.12 nm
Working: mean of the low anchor 7.23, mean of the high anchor 7.03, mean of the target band 6.98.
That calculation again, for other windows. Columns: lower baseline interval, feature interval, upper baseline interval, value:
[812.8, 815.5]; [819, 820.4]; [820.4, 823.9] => 0.03 nm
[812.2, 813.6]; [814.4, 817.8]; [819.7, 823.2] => -0.05 nm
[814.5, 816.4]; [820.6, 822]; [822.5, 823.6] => 0.05 nm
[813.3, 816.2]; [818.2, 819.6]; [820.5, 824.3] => 0.03 nm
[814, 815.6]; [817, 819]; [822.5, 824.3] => 0.03 nm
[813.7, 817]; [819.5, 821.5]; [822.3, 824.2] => 0.07 nm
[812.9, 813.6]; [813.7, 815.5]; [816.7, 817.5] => -0.02 nm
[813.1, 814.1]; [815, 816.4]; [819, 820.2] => -0.02 nm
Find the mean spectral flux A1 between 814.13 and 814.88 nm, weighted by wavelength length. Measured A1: 7.22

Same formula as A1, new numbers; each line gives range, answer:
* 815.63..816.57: 7.09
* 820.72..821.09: 6.76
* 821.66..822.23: 7.02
